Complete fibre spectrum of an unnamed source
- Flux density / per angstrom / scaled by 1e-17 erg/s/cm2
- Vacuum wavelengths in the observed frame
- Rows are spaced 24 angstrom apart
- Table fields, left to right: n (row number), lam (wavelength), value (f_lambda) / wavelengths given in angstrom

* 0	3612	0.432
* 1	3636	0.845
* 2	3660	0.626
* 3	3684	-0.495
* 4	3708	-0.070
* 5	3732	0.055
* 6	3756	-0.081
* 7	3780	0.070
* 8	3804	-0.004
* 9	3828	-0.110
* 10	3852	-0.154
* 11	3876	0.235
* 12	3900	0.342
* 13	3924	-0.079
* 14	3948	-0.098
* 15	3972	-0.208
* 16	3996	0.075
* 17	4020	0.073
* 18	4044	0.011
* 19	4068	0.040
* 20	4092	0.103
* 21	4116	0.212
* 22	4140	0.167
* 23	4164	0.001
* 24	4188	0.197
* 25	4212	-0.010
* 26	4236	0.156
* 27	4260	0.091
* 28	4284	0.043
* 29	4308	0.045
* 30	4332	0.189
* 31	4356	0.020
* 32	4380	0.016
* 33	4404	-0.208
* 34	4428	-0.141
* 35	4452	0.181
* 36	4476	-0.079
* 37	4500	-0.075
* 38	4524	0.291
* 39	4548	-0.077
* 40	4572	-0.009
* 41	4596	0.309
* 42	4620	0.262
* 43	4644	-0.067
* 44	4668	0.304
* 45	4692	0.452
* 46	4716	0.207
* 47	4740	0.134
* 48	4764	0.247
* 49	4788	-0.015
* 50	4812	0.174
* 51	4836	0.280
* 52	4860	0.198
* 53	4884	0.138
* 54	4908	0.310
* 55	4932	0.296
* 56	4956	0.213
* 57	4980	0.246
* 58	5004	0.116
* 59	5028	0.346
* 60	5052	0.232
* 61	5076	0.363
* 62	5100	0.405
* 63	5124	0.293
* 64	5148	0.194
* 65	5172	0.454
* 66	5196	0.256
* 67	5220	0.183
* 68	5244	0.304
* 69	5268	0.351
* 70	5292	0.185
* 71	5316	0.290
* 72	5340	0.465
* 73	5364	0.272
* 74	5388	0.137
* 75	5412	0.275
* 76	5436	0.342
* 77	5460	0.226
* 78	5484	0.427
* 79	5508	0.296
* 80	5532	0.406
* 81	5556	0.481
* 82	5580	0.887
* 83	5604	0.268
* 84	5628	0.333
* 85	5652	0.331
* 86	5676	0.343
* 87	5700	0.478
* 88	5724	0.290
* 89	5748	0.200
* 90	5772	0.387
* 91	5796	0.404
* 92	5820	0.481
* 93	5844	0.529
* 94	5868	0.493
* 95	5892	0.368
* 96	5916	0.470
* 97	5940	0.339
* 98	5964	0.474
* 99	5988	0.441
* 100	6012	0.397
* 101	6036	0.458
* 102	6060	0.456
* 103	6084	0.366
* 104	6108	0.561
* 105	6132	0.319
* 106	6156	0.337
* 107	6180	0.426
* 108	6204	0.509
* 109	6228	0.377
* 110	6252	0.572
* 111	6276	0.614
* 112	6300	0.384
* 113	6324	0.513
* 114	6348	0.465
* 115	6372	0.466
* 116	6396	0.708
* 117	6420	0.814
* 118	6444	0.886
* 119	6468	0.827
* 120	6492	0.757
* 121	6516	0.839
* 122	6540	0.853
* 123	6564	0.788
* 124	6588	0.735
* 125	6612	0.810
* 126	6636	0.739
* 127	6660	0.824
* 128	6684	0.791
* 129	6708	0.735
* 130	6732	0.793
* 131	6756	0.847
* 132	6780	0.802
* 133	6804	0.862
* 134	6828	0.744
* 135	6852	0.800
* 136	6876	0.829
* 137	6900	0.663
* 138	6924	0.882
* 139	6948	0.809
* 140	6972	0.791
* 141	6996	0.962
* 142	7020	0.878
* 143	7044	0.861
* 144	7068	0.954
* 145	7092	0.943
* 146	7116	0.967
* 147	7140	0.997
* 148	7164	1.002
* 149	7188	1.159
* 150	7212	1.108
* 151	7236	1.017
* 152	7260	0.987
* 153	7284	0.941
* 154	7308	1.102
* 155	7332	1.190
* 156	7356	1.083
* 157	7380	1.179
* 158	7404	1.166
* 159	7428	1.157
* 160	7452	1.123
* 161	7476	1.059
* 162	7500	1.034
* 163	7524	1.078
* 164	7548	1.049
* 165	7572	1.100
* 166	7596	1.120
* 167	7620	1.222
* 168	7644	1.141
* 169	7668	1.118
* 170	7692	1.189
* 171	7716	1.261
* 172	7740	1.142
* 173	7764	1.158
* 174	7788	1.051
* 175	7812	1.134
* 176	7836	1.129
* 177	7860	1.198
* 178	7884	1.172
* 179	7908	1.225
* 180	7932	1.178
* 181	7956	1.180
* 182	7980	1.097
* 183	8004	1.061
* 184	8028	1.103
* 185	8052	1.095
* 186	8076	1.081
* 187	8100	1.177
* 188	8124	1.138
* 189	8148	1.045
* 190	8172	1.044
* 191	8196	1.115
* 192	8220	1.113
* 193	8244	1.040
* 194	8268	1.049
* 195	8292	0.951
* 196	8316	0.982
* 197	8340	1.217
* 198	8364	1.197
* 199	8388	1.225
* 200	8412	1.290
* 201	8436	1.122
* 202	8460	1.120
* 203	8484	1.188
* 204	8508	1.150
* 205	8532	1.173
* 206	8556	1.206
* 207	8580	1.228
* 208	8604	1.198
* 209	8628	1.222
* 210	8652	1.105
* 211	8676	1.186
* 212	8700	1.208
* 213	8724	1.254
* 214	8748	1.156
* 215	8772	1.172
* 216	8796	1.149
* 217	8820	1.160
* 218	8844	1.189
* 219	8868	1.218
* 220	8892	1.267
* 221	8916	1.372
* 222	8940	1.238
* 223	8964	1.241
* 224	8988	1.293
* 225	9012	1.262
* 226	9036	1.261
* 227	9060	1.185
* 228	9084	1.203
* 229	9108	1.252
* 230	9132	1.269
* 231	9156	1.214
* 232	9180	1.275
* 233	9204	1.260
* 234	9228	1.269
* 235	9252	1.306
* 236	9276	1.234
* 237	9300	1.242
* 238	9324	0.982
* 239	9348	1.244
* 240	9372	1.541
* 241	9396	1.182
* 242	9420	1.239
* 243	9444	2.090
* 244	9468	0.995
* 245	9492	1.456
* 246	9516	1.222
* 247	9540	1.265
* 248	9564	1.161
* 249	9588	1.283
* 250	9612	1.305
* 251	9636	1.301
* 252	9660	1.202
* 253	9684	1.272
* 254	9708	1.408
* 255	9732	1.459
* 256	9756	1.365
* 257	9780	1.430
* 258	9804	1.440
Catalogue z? 0.60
